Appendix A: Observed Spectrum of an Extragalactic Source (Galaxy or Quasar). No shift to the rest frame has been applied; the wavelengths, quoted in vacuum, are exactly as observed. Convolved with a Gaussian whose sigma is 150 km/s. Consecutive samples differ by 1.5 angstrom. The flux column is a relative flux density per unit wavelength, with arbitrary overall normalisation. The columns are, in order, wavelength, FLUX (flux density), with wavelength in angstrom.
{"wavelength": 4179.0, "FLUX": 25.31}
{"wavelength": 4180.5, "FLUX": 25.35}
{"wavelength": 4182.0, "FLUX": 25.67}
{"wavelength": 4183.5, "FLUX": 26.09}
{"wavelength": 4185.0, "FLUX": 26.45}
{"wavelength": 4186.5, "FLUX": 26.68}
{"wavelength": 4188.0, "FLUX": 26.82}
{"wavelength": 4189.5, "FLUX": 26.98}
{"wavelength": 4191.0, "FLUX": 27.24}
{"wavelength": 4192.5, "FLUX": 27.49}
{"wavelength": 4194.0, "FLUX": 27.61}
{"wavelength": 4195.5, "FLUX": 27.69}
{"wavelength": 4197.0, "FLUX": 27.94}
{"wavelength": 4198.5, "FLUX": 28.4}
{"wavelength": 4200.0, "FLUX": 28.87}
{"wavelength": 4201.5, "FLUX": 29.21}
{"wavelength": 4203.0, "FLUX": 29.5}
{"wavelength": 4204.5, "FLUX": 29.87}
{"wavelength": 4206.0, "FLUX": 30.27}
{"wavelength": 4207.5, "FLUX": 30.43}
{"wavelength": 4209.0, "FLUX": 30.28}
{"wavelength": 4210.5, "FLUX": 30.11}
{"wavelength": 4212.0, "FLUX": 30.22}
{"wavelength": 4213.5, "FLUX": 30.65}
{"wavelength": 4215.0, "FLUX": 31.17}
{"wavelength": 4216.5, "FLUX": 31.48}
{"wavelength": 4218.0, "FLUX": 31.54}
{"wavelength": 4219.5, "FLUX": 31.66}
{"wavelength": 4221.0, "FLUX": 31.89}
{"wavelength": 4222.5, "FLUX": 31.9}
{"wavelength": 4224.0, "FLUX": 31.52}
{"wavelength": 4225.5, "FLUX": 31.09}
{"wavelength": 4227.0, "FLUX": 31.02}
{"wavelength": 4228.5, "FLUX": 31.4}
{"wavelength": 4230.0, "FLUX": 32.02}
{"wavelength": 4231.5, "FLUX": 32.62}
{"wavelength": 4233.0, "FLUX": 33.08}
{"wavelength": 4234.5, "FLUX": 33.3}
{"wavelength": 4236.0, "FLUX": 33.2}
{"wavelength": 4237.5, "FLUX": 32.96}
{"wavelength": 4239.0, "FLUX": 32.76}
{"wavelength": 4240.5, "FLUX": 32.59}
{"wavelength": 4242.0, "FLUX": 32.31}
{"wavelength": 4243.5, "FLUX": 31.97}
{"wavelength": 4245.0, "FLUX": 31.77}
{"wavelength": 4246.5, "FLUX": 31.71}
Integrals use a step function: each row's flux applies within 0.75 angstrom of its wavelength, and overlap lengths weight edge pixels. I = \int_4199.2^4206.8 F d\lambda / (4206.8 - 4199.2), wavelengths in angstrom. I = 29.5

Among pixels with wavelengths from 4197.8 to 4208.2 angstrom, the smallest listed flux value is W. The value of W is 28.4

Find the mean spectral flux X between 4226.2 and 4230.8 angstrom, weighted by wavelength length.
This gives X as 31.5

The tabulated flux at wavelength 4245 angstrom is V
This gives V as 31.77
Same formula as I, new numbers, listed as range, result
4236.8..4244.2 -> 32.5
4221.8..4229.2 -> 31.4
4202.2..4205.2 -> 29.7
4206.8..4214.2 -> 30.3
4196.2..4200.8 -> 28.4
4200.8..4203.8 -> 29.4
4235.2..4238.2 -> 33.1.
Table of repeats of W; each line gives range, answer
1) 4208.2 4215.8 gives 30.11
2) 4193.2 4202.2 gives 27.61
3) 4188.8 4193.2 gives 26.98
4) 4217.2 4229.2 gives 31.02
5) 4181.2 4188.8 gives 25.67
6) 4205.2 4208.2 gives 30.27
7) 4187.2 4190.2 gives 26.82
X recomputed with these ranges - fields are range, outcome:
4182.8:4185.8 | 26.3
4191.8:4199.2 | 27.8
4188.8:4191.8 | 27.1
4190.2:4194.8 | 27.4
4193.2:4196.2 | 27.6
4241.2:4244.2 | 32.2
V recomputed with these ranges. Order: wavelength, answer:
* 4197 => 27.94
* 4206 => 30.27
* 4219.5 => 31.66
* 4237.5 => 32.96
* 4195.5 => 27.69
